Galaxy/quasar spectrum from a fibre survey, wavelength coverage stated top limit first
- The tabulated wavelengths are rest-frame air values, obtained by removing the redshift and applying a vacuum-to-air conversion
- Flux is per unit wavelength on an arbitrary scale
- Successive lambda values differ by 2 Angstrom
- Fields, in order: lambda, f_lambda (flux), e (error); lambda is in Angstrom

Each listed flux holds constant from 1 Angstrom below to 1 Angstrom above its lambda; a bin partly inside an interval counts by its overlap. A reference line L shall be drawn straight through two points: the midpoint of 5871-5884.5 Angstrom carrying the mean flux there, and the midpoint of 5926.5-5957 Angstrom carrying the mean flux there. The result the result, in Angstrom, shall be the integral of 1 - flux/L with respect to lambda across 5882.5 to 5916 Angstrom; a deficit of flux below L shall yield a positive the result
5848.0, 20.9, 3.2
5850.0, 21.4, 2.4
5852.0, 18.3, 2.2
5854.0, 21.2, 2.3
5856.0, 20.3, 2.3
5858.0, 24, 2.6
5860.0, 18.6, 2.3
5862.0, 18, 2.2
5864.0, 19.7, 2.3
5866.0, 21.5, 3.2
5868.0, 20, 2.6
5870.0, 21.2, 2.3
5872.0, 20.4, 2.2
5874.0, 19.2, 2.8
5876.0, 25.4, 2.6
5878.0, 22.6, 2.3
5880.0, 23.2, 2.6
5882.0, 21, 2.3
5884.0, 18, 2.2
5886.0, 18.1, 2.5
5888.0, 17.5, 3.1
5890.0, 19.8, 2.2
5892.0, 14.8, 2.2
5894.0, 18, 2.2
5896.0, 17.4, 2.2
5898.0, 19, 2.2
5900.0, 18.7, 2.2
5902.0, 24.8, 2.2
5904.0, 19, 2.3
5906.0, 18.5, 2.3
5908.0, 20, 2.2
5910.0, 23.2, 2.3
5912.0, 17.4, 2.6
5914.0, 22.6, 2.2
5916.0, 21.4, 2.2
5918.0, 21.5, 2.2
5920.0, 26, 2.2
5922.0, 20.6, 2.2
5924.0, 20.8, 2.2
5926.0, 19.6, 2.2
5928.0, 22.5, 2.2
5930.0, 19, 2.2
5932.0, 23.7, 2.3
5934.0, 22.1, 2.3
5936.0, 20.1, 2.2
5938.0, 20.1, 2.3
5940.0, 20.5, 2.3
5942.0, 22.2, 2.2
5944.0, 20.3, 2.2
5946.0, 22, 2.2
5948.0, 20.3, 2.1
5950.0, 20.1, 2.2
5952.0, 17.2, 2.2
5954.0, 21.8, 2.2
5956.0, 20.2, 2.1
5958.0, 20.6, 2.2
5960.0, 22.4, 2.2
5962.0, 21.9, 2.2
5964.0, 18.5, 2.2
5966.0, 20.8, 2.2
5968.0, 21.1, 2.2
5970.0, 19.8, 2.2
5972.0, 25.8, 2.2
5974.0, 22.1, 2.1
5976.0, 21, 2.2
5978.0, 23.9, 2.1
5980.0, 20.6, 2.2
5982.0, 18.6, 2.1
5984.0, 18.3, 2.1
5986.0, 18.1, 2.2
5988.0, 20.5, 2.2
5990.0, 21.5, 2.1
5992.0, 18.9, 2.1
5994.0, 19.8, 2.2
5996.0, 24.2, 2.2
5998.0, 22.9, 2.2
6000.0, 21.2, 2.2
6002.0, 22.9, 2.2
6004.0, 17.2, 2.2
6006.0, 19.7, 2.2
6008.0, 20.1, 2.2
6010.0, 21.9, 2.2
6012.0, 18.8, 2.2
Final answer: 3.2 Angstrom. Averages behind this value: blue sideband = 21.5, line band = 19.3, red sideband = 20.8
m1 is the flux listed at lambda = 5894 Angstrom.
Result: 18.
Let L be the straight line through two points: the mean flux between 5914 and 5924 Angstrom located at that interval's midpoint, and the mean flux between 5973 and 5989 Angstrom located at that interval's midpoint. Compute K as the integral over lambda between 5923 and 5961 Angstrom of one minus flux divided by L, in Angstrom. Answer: 1.29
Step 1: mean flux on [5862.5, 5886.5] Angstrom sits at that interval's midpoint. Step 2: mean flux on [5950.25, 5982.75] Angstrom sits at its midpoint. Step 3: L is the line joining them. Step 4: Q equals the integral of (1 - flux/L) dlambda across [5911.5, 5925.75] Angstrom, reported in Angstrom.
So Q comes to -0.4 Angstrom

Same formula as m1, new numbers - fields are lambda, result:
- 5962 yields 21.9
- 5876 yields 25.4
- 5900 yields 18.7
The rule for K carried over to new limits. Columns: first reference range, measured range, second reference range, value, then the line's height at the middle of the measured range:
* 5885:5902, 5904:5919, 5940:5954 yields -1.2 Angstrom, 19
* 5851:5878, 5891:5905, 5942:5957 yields 1.2 Angstrom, 20.6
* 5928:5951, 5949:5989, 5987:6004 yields 0.9 Angstrom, 21.1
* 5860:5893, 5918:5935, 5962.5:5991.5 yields -1.2 Angstrom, 20.4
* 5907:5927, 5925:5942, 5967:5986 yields 0.2 Angstrom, 21.2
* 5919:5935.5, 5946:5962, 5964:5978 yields 0.8 Angstrom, 21.7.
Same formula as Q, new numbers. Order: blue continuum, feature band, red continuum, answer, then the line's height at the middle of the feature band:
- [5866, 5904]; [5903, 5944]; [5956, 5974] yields -0.8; 20.6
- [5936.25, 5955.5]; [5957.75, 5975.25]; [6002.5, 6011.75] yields -1.1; 20.3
